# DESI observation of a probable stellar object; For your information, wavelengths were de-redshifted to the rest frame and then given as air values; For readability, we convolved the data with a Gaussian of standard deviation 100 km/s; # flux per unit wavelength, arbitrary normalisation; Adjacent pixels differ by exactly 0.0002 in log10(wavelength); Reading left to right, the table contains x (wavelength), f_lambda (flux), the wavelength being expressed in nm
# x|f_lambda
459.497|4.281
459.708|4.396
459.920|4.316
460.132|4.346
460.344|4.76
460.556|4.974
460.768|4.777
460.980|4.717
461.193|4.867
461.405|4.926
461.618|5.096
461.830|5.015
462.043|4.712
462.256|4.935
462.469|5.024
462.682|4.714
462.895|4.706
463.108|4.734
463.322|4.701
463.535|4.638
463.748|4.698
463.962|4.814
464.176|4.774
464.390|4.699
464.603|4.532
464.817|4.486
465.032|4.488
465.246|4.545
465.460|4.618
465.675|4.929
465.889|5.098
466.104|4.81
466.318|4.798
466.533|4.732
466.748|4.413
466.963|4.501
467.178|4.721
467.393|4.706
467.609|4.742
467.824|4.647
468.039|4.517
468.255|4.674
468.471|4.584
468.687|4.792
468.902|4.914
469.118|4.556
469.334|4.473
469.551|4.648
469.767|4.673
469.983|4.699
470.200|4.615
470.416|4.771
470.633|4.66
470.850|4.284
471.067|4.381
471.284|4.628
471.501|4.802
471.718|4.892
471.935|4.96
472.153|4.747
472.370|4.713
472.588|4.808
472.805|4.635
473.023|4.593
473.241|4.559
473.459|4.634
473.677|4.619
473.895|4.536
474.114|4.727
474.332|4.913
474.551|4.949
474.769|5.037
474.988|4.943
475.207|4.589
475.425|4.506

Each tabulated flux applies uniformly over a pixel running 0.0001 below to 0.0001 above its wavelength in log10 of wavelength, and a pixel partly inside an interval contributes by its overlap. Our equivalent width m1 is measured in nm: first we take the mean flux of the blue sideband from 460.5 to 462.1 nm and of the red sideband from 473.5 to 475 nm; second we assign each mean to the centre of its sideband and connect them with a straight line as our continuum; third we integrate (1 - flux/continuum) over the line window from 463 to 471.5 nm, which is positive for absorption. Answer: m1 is 0.33 nm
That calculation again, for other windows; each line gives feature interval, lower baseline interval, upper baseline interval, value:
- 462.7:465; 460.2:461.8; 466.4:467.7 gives 0.04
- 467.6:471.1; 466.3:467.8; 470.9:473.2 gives 0.03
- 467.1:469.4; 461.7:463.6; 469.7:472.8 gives 0.03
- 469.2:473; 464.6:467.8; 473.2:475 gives 0.05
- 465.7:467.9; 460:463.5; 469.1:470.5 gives -0.01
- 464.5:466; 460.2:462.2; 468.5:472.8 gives 0.04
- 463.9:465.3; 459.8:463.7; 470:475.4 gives 0.04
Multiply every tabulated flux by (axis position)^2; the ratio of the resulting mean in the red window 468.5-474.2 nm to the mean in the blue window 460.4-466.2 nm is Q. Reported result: 1.01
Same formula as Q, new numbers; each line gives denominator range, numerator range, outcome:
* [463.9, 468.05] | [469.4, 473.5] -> 1.02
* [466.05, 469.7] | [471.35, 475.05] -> 1.05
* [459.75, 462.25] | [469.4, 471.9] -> 1.02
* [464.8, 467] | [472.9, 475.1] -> 1.05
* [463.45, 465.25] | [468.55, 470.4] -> 1.03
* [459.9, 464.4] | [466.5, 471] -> 1.00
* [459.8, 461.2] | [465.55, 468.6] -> 1.04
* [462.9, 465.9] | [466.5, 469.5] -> 1.01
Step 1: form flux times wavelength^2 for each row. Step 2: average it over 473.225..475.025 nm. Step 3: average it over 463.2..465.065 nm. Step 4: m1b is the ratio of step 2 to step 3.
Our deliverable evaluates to 1.07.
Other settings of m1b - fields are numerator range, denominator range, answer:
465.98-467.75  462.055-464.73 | 1.00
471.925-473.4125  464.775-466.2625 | 1.02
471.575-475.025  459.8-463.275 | 1.05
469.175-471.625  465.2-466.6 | 0.98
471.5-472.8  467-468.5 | 1.05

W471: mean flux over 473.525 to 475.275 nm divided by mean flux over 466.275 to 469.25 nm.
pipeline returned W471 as 1.0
